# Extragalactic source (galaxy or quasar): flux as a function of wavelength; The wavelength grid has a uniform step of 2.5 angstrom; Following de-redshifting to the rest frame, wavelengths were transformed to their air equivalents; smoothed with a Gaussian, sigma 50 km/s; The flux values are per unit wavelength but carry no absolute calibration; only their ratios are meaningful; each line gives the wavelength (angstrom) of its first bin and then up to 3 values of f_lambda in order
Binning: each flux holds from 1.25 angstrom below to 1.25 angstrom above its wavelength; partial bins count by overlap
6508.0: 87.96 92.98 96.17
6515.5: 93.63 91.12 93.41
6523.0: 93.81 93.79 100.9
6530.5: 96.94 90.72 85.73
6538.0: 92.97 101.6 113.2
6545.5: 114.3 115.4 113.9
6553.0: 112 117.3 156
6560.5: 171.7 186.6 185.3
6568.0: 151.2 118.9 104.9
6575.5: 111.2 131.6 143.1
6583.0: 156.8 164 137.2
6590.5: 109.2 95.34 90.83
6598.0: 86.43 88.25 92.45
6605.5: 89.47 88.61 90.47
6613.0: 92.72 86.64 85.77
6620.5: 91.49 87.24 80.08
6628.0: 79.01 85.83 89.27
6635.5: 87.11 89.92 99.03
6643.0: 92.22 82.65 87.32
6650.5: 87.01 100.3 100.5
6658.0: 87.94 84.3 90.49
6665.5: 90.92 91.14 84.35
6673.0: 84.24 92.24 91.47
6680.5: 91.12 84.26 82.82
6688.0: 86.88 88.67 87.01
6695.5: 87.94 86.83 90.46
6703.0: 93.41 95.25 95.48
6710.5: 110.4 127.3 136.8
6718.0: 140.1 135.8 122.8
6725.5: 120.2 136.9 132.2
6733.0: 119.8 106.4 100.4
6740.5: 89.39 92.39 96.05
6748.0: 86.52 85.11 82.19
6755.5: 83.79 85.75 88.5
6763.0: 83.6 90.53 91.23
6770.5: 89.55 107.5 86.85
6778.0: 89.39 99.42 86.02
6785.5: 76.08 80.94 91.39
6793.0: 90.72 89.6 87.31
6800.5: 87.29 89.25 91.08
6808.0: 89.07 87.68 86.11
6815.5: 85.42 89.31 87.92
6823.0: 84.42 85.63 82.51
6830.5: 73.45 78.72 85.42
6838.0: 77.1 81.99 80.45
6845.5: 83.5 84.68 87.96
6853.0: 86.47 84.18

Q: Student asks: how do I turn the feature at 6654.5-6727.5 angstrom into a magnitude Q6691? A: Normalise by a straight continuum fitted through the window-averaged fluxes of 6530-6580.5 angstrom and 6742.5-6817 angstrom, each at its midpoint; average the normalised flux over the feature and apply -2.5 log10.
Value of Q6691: 0.03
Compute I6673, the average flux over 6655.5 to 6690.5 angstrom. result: 88.3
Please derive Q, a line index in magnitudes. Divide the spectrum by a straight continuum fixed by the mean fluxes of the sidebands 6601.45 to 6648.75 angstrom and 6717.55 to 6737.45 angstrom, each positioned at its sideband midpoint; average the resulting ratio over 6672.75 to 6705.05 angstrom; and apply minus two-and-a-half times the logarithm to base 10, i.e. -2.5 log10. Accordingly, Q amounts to 0.25 mag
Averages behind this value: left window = 88.3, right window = 125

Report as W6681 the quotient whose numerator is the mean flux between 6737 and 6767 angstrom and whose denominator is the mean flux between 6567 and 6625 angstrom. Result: 0.82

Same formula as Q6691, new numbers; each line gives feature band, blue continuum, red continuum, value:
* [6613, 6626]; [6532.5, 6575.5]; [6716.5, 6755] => 0.34 mag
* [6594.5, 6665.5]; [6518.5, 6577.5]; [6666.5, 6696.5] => 0.12 mag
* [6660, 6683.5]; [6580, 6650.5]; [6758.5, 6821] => 0.07 mag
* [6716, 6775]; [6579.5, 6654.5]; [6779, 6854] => -0.15 mag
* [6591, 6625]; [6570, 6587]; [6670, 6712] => 0.33 mag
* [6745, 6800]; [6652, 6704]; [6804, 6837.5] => -0.02 mag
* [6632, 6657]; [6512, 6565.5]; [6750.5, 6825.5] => 0.12 mag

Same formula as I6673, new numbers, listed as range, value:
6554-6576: 146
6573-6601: 120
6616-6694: 88.5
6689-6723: 106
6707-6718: 121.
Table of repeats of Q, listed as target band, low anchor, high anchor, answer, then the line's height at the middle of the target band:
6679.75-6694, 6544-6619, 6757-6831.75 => 0.197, 104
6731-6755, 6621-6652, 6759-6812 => -0.088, 88.7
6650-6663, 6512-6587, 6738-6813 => 0.145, 105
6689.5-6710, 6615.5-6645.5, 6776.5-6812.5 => -0.043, 87.9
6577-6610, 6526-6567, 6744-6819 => 0.026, 115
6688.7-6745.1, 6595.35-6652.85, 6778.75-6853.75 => -0.239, 87.1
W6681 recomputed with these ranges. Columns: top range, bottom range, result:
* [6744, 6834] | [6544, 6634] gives 0.77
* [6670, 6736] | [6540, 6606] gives 0.83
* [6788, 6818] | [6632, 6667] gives 0.97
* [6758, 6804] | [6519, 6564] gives 0.79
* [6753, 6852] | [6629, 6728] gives 0.89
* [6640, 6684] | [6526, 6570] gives 0.73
